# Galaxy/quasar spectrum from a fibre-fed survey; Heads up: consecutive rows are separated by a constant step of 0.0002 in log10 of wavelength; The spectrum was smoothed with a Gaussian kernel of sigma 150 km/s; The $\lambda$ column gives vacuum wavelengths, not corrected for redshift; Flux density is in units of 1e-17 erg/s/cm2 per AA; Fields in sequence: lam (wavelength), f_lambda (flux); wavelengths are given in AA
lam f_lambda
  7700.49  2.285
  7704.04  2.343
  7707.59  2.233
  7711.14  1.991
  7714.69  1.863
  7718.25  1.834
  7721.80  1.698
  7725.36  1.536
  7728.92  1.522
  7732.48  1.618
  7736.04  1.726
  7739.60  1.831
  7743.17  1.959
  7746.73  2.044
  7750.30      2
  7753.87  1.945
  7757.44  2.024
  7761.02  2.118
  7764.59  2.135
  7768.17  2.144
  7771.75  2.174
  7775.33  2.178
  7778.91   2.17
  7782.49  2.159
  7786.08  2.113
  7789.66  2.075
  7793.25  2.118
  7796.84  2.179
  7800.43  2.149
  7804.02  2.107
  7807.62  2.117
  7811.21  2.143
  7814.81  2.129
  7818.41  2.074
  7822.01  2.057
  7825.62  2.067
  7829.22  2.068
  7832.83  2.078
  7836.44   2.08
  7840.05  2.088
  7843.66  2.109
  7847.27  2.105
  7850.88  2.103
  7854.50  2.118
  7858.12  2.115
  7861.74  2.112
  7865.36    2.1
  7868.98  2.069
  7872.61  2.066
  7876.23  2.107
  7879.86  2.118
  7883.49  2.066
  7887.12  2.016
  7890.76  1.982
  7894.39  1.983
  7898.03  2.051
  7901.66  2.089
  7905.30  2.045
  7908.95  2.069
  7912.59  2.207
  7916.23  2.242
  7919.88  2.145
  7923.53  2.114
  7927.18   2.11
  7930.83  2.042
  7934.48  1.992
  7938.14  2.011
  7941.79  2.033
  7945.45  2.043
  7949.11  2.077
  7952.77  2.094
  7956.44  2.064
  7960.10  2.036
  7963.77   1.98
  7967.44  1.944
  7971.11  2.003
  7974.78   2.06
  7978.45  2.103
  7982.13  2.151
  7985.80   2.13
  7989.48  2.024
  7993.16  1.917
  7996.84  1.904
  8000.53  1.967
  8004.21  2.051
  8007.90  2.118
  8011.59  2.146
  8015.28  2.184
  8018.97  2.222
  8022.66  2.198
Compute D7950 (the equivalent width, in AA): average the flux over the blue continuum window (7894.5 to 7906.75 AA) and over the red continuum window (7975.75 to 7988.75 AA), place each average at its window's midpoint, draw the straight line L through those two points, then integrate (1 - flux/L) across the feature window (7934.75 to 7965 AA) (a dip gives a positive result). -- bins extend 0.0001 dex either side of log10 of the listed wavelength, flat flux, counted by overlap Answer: 0.7 AA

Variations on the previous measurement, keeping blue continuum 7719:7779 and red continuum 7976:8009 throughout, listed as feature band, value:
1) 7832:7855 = -1.5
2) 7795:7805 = -1.0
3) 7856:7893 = -1.7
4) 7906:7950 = -1.8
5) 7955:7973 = 0.2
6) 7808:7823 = -1.2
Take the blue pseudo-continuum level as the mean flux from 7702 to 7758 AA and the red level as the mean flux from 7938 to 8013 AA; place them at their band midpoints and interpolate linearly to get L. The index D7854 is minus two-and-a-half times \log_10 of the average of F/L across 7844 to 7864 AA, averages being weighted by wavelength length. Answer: -0.08 mag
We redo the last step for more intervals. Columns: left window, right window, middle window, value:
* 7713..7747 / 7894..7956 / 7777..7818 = -0.15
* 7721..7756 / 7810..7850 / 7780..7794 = -0.09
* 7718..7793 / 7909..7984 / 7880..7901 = 0.00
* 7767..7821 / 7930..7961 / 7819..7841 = 0.02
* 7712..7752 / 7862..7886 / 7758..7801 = -0.14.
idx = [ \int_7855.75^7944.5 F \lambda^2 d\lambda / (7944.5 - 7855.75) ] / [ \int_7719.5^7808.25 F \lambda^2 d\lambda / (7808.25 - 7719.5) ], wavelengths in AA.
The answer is 1.1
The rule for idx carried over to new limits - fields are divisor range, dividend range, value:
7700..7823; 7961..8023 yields 1.08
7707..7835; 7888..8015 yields 1.07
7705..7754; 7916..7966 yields 1.18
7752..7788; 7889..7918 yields 1.02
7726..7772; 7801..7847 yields 1.11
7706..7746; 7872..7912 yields 1.19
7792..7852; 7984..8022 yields 1.03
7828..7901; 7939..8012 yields 1.01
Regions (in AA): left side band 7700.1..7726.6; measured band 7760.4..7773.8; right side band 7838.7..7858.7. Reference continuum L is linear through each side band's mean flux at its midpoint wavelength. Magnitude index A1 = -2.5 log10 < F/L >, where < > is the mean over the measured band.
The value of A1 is -0.06 mag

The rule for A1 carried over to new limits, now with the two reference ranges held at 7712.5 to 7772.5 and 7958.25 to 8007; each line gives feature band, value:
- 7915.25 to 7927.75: -0.08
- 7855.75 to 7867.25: -0.08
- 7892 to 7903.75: -0.03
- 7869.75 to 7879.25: -0.07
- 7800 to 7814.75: -0.11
